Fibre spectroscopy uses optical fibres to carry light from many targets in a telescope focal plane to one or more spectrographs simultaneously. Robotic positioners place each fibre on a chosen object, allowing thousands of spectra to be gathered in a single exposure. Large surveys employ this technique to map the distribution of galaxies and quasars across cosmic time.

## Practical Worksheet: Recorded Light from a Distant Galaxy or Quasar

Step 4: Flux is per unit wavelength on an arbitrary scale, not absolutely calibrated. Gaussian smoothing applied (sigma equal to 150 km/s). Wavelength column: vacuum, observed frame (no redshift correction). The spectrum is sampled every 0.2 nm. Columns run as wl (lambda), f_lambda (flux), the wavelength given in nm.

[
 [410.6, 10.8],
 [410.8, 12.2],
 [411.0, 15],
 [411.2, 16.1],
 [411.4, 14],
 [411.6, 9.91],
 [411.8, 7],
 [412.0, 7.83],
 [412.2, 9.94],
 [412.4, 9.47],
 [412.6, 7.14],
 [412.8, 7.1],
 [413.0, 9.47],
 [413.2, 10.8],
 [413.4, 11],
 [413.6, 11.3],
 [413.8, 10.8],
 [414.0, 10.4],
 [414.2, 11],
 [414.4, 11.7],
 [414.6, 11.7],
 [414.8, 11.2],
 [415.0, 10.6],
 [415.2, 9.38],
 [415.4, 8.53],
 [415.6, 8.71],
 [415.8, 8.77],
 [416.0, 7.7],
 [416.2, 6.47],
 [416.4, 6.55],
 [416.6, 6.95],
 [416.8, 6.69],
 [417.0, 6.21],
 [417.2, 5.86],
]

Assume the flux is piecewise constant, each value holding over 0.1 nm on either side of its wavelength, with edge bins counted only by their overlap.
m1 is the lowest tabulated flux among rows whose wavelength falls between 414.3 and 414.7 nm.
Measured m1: 11.7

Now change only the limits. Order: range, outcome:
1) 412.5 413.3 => 7.1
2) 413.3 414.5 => 10.4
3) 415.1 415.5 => 8.53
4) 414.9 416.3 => 6.47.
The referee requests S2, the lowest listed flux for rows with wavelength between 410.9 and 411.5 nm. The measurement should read 14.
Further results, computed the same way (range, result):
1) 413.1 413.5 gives 10.8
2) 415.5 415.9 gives 8.71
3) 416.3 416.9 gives 6.55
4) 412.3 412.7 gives 7.14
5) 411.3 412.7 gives 7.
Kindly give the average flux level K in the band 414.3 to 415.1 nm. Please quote 11.3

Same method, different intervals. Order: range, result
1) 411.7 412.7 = 8.28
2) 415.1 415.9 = 8.85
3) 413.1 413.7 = 11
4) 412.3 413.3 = 8.8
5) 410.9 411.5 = 15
